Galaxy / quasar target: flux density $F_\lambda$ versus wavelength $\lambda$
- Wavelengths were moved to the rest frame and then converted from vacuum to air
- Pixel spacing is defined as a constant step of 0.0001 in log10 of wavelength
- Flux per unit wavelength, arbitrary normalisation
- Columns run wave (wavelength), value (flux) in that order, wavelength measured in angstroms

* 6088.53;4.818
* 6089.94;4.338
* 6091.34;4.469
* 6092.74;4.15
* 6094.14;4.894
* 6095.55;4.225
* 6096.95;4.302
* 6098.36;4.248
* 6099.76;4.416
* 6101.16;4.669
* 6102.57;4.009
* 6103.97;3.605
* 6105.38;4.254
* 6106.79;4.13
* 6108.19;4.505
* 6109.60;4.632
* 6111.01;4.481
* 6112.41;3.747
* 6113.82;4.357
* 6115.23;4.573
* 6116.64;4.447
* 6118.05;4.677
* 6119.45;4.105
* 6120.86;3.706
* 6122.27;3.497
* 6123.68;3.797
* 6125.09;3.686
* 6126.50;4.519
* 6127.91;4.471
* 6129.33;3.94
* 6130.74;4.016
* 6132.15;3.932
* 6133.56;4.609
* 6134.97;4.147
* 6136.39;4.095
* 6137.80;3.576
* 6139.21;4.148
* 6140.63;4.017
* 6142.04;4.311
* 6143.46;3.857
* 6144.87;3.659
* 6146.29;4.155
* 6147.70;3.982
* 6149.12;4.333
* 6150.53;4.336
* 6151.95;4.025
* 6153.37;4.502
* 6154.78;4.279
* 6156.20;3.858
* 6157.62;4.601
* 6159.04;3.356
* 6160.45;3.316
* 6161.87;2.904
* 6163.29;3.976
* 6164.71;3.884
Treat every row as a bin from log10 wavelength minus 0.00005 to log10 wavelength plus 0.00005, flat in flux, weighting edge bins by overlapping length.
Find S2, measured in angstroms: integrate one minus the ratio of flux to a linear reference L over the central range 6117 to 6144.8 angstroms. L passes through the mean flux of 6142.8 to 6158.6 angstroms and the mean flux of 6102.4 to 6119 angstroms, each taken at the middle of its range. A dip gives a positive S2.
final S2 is 1.0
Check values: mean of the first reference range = 4.29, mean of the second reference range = 4.13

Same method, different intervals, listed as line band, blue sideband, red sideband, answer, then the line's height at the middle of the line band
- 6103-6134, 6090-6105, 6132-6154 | 0.36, 4.21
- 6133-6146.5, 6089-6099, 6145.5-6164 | 0.08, 4.07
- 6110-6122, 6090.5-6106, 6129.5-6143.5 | -0.14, 4.19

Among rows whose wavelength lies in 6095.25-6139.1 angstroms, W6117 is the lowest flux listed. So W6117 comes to 3.497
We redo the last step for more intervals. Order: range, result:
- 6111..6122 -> 3.706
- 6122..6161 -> 3.316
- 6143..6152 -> 3.659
